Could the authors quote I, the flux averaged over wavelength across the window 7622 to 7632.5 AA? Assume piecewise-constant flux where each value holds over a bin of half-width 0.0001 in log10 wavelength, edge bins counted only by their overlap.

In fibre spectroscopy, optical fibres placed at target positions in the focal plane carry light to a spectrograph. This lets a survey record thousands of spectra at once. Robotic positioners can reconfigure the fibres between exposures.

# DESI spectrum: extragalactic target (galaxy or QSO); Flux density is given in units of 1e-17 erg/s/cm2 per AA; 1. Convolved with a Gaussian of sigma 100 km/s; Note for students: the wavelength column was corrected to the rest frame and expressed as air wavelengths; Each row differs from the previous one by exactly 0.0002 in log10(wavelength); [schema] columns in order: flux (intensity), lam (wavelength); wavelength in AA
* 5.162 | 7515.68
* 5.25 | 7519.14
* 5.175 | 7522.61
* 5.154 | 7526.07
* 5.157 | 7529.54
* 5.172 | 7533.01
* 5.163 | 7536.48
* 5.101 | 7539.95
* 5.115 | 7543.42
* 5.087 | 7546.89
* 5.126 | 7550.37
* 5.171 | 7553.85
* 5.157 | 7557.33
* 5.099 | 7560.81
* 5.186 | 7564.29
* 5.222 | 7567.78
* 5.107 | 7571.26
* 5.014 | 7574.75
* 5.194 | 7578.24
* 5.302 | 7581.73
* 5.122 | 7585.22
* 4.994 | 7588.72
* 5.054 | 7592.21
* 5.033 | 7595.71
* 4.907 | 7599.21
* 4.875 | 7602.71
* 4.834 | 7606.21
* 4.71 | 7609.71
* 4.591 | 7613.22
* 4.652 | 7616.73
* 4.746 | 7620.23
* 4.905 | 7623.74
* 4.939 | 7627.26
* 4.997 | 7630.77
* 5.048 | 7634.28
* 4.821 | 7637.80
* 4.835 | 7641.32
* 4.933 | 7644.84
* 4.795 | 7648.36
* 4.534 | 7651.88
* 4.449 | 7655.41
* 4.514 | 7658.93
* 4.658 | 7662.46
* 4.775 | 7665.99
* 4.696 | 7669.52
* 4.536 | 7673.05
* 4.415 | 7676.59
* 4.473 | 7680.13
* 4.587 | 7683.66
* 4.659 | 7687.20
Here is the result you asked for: 4.94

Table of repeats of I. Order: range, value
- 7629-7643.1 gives 4.93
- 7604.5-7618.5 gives 4.7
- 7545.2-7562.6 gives 5.13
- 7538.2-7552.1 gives 5.11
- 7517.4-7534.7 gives 5.18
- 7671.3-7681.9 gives 4.47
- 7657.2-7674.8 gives 4.64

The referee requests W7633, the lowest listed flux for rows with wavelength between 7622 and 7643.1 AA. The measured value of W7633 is 4.821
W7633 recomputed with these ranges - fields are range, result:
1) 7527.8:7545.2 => 5.101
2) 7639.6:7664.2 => 4.449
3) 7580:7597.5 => 4.994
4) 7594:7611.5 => 4.71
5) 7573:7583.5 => 5.014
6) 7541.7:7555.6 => 5.087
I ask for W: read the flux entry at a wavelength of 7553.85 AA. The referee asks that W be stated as 5.171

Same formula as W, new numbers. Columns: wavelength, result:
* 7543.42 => 5.115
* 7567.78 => 5.222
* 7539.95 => 5.101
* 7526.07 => 5.154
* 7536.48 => 5.163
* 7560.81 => 5.099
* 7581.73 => 5.302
